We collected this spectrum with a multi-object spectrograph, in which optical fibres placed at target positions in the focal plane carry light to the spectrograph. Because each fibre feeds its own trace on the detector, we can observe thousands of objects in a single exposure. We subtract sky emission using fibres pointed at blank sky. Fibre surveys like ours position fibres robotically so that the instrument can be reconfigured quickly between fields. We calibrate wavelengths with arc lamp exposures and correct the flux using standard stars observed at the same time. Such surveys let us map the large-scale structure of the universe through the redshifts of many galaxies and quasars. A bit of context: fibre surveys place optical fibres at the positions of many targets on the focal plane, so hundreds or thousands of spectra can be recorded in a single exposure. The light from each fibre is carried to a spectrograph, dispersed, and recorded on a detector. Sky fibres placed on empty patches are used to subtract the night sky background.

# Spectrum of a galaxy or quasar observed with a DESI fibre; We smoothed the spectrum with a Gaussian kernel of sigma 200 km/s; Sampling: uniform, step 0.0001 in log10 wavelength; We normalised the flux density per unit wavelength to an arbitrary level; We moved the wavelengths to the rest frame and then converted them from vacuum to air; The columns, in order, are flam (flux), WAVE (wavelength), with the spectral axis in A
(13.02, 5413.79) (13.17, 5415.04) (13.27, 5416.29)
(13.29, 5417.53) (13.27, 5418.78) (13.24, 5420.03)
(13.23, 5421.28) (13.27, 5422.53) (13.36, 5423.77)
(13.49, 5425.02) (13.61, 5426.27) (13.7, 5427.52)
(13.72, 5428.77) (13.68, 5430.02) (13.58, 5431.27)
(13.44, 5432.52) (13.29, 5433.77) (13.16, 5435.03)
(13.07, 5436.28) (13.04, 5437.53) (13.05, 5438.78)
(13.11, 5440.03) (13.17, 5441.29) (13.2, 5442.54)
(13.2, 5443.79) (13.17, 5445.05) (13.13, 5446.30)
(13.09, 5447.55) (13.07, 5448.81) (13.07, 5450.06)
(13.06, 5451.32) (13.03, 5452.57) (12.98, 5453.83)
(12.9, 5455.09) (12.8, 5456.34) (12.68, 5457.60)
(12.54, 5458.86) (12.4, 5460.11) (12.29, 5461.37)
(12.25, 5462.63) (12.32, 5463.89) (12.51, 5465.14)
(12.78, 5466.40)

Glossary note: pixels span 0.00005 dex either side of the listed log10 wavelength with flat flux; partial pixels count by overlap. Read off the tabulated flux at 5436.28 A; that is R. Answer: 13.07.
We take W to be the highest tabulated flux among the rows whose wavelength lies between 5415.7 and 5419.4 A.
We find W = 13.29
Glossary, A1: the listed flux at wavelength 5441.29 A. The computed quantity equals 13.17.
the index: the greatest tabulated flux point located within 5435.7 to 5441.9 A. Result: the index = 13.17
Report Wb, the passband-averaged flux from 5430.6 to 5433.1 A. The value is 13.5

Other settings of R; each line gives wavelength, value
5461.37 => 12.29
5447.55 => 13.09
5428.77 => 13.72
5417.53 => 13.29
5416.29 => 13.27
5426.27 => 13.61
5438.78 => 13.05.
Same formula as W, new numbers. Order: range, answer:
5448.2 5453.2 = 13.07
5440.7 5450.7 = 13.2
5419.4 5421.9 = 13.24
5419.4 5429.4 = 13.72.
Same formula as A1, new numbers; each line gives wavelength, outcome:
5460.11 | 12.4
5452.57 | 13.03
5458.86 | 12.54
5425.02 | 13.49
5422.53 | 13.27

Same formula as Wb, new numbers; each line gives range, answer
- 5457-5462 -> 12.5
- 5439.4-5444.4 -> 13.2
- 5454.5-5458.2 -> 12.8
